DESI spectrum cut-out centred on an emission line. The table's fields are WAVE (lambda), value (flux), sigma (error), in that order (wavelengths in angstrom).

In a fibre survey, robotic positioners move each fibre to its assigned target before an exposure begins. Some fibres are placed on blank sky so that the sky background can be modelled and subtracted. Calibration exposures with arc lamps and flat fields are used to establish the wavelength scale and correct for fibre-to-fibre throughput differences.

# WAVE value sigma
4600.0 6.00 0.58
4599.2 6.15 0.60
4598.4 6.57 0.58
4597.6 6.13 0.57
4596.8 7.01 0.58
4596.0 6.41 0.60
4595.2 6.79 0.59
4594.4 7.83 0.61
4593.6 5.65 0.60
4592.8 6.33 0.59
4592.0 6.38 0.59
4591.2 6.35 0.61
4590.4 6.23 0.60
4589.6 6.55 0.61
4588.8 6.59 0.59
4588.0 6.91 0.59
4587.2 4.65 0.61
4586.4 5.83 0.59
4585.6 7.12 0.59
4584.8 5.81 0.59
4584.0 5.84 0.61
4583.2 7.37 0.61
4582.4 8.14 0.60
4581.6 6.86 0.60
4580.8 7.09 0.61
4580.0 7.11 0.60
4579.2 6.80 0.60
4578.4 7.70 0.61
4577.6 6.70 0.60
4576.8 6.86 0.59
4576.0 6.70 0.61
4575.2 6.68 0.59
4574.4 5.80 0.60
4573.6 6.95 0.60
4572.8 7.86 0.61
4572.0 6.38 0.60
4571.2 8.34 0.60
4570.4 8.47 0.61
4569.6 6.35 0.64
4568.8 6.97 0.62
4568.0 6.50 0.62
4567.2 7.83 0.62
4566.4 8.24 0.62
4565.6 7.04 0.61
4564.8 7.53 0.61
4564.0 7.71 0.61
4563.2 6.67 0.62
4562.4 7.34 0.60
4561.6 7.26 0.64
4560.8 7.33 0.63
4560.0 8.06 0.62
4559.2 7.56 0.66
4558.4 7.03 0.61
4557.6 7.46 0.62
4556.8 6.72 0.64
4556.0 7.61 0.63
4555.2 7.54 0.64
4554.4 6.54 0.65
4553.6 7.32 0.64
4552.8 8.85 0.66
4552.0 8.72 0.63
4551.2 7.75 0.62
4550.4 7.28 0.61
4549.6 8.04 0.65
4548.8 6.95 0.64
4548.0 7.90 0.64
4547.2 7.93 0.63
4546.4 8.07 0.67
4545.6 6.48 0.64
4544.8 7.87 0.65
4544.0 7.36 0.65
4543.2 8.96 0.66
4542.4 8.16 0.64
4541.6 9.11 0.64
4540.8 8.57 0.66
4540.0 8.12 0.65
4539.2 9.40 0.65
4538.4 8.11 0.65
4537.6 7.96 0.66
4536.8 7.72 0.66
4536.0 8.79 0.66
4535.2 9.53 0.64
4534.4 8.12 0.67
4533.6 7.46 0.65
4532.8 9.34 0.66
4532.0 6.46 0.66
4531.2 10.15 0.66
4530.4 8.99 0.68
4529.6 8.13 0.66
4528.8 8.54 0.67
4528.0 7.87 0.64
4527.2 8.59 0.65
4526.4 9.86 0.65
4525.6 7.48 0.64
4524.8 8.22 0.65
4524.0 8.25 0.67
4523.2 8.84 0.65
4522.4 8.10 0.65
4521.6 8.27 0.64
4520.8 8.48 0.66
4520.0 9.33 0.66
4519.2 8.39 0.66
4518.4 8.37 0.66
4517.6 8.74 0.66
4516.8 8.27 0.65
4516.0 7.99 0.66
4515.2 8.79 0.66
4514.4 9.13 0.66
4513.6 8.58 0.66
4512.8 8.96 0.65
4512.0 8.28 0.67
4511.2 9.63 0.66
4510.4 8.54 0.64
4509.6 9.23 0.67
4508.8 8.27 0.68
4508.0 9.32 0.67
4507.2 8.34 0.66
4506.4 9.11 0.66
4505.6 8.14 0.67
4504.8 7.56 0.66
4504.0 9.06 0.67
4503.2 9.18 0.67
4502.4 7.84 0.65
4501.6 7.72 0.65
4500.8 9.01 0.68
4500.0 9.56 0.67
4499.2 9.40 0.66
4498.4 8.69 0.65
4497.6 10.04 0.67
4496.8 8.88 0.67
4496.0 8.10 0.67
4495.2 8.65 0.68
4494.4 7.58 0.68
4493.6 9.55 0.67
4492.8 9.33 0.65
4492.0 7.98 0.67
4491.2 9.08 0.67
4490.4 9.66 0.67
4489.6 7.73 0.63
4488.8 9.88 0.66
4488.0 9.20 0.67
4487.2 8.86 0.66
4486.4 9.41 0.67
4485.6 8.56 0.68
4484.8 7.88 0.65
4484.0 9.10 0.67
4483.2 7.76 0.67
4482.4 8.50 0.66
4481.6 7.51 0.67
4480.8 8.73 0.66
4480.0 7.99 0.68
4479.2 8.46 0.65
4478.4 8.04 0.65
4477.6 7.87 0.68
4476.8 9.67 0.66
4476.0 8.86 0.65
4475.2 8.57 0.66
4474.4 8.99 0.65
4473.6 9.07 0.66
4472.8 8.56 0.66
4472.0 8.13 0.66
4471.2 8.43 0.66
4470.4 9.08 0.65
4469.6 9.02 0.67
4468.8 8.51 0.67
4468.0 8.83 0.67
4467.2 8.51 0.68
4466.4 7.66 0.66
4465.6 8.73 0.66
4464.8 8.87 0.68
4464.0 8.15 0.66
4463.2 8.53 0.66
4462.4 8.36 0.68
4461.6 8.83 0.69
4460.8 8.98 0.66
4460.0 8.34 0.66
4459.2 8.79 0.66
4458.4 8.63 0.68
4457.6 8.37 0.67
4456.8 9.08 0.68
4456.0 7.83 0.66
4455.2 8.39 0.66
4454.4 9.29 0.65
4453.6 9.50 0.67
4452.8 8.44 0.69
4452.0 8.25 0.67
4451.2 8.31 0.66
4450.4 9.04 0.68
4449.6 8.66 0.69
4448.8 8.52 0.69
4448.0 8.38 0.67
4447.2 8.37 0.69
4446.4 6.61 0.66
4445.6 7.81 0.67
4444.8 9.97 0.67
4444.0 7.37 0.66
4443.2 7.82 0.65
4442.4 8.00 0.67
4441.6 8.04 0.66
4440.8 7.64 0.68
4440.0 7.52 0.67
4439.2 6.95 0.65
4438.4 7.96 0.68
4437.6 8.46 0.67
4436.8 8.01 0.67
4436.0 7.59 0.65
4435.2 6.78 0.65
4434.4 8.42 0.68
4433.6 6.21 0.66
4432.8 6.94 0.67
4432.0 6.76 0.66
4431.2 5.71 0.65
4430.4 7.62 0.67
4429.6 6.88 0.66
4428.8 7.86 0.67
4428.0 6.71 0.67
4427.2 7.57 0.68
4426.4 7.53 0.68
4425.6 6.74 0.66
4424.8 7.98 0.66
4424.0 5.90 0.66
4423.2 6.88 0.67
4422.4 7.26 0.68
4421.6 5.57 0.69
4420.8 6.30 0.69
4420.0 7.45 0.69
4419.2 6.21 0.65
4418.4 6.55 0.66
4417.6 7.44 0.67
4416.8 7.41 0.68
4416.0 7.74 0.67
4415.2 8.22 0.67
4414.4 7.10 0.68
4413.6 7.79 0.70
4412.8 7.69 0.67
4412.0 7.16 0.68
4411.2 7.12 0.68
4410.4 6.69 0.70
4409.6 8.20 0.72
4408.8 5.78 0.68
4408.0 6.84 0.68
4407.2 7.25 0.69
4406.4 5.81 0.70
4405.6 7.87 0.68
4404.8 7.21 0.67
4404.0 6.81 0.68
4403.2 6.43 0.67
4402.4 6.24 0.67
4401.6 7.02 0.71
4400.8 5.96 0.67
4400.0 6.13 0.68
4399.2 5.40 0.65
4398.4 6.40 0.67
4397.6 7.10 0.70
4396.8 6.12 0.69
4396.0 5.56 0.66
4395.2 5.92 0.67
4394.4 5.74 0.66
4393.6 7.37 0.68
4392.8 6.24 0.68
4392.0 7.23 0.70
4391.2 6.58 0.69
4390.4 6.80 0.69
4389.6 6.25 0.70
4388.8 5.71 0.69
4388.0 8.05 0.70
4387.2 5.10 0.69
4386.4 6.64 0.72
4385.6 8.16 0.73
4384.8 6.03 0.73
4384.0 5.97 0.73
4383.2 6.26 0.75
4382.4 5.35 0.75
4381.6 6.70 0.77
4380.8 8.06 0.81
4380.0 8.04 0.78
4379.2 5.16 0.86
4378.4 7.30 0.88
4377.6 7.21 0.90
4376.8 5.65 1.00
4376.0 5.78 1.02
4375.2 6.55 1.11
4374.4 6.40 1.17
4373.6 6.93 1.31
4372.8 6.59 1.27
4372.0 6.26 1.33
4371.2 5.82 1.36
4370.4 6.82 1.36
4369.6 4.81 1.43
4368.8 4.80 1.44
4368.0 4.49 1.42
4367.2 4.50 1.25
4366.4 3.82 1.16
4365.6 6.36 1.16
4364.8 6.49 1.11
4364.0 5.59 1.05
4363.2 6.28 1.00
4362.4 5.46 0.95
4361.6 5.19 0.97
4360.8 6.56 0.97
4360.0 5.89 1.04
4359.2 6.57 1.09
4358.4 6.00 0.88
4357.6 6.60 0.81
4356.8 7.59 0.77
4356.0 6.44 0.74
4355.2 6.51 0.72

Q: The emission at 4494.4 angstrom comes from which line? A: Mg II 2798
